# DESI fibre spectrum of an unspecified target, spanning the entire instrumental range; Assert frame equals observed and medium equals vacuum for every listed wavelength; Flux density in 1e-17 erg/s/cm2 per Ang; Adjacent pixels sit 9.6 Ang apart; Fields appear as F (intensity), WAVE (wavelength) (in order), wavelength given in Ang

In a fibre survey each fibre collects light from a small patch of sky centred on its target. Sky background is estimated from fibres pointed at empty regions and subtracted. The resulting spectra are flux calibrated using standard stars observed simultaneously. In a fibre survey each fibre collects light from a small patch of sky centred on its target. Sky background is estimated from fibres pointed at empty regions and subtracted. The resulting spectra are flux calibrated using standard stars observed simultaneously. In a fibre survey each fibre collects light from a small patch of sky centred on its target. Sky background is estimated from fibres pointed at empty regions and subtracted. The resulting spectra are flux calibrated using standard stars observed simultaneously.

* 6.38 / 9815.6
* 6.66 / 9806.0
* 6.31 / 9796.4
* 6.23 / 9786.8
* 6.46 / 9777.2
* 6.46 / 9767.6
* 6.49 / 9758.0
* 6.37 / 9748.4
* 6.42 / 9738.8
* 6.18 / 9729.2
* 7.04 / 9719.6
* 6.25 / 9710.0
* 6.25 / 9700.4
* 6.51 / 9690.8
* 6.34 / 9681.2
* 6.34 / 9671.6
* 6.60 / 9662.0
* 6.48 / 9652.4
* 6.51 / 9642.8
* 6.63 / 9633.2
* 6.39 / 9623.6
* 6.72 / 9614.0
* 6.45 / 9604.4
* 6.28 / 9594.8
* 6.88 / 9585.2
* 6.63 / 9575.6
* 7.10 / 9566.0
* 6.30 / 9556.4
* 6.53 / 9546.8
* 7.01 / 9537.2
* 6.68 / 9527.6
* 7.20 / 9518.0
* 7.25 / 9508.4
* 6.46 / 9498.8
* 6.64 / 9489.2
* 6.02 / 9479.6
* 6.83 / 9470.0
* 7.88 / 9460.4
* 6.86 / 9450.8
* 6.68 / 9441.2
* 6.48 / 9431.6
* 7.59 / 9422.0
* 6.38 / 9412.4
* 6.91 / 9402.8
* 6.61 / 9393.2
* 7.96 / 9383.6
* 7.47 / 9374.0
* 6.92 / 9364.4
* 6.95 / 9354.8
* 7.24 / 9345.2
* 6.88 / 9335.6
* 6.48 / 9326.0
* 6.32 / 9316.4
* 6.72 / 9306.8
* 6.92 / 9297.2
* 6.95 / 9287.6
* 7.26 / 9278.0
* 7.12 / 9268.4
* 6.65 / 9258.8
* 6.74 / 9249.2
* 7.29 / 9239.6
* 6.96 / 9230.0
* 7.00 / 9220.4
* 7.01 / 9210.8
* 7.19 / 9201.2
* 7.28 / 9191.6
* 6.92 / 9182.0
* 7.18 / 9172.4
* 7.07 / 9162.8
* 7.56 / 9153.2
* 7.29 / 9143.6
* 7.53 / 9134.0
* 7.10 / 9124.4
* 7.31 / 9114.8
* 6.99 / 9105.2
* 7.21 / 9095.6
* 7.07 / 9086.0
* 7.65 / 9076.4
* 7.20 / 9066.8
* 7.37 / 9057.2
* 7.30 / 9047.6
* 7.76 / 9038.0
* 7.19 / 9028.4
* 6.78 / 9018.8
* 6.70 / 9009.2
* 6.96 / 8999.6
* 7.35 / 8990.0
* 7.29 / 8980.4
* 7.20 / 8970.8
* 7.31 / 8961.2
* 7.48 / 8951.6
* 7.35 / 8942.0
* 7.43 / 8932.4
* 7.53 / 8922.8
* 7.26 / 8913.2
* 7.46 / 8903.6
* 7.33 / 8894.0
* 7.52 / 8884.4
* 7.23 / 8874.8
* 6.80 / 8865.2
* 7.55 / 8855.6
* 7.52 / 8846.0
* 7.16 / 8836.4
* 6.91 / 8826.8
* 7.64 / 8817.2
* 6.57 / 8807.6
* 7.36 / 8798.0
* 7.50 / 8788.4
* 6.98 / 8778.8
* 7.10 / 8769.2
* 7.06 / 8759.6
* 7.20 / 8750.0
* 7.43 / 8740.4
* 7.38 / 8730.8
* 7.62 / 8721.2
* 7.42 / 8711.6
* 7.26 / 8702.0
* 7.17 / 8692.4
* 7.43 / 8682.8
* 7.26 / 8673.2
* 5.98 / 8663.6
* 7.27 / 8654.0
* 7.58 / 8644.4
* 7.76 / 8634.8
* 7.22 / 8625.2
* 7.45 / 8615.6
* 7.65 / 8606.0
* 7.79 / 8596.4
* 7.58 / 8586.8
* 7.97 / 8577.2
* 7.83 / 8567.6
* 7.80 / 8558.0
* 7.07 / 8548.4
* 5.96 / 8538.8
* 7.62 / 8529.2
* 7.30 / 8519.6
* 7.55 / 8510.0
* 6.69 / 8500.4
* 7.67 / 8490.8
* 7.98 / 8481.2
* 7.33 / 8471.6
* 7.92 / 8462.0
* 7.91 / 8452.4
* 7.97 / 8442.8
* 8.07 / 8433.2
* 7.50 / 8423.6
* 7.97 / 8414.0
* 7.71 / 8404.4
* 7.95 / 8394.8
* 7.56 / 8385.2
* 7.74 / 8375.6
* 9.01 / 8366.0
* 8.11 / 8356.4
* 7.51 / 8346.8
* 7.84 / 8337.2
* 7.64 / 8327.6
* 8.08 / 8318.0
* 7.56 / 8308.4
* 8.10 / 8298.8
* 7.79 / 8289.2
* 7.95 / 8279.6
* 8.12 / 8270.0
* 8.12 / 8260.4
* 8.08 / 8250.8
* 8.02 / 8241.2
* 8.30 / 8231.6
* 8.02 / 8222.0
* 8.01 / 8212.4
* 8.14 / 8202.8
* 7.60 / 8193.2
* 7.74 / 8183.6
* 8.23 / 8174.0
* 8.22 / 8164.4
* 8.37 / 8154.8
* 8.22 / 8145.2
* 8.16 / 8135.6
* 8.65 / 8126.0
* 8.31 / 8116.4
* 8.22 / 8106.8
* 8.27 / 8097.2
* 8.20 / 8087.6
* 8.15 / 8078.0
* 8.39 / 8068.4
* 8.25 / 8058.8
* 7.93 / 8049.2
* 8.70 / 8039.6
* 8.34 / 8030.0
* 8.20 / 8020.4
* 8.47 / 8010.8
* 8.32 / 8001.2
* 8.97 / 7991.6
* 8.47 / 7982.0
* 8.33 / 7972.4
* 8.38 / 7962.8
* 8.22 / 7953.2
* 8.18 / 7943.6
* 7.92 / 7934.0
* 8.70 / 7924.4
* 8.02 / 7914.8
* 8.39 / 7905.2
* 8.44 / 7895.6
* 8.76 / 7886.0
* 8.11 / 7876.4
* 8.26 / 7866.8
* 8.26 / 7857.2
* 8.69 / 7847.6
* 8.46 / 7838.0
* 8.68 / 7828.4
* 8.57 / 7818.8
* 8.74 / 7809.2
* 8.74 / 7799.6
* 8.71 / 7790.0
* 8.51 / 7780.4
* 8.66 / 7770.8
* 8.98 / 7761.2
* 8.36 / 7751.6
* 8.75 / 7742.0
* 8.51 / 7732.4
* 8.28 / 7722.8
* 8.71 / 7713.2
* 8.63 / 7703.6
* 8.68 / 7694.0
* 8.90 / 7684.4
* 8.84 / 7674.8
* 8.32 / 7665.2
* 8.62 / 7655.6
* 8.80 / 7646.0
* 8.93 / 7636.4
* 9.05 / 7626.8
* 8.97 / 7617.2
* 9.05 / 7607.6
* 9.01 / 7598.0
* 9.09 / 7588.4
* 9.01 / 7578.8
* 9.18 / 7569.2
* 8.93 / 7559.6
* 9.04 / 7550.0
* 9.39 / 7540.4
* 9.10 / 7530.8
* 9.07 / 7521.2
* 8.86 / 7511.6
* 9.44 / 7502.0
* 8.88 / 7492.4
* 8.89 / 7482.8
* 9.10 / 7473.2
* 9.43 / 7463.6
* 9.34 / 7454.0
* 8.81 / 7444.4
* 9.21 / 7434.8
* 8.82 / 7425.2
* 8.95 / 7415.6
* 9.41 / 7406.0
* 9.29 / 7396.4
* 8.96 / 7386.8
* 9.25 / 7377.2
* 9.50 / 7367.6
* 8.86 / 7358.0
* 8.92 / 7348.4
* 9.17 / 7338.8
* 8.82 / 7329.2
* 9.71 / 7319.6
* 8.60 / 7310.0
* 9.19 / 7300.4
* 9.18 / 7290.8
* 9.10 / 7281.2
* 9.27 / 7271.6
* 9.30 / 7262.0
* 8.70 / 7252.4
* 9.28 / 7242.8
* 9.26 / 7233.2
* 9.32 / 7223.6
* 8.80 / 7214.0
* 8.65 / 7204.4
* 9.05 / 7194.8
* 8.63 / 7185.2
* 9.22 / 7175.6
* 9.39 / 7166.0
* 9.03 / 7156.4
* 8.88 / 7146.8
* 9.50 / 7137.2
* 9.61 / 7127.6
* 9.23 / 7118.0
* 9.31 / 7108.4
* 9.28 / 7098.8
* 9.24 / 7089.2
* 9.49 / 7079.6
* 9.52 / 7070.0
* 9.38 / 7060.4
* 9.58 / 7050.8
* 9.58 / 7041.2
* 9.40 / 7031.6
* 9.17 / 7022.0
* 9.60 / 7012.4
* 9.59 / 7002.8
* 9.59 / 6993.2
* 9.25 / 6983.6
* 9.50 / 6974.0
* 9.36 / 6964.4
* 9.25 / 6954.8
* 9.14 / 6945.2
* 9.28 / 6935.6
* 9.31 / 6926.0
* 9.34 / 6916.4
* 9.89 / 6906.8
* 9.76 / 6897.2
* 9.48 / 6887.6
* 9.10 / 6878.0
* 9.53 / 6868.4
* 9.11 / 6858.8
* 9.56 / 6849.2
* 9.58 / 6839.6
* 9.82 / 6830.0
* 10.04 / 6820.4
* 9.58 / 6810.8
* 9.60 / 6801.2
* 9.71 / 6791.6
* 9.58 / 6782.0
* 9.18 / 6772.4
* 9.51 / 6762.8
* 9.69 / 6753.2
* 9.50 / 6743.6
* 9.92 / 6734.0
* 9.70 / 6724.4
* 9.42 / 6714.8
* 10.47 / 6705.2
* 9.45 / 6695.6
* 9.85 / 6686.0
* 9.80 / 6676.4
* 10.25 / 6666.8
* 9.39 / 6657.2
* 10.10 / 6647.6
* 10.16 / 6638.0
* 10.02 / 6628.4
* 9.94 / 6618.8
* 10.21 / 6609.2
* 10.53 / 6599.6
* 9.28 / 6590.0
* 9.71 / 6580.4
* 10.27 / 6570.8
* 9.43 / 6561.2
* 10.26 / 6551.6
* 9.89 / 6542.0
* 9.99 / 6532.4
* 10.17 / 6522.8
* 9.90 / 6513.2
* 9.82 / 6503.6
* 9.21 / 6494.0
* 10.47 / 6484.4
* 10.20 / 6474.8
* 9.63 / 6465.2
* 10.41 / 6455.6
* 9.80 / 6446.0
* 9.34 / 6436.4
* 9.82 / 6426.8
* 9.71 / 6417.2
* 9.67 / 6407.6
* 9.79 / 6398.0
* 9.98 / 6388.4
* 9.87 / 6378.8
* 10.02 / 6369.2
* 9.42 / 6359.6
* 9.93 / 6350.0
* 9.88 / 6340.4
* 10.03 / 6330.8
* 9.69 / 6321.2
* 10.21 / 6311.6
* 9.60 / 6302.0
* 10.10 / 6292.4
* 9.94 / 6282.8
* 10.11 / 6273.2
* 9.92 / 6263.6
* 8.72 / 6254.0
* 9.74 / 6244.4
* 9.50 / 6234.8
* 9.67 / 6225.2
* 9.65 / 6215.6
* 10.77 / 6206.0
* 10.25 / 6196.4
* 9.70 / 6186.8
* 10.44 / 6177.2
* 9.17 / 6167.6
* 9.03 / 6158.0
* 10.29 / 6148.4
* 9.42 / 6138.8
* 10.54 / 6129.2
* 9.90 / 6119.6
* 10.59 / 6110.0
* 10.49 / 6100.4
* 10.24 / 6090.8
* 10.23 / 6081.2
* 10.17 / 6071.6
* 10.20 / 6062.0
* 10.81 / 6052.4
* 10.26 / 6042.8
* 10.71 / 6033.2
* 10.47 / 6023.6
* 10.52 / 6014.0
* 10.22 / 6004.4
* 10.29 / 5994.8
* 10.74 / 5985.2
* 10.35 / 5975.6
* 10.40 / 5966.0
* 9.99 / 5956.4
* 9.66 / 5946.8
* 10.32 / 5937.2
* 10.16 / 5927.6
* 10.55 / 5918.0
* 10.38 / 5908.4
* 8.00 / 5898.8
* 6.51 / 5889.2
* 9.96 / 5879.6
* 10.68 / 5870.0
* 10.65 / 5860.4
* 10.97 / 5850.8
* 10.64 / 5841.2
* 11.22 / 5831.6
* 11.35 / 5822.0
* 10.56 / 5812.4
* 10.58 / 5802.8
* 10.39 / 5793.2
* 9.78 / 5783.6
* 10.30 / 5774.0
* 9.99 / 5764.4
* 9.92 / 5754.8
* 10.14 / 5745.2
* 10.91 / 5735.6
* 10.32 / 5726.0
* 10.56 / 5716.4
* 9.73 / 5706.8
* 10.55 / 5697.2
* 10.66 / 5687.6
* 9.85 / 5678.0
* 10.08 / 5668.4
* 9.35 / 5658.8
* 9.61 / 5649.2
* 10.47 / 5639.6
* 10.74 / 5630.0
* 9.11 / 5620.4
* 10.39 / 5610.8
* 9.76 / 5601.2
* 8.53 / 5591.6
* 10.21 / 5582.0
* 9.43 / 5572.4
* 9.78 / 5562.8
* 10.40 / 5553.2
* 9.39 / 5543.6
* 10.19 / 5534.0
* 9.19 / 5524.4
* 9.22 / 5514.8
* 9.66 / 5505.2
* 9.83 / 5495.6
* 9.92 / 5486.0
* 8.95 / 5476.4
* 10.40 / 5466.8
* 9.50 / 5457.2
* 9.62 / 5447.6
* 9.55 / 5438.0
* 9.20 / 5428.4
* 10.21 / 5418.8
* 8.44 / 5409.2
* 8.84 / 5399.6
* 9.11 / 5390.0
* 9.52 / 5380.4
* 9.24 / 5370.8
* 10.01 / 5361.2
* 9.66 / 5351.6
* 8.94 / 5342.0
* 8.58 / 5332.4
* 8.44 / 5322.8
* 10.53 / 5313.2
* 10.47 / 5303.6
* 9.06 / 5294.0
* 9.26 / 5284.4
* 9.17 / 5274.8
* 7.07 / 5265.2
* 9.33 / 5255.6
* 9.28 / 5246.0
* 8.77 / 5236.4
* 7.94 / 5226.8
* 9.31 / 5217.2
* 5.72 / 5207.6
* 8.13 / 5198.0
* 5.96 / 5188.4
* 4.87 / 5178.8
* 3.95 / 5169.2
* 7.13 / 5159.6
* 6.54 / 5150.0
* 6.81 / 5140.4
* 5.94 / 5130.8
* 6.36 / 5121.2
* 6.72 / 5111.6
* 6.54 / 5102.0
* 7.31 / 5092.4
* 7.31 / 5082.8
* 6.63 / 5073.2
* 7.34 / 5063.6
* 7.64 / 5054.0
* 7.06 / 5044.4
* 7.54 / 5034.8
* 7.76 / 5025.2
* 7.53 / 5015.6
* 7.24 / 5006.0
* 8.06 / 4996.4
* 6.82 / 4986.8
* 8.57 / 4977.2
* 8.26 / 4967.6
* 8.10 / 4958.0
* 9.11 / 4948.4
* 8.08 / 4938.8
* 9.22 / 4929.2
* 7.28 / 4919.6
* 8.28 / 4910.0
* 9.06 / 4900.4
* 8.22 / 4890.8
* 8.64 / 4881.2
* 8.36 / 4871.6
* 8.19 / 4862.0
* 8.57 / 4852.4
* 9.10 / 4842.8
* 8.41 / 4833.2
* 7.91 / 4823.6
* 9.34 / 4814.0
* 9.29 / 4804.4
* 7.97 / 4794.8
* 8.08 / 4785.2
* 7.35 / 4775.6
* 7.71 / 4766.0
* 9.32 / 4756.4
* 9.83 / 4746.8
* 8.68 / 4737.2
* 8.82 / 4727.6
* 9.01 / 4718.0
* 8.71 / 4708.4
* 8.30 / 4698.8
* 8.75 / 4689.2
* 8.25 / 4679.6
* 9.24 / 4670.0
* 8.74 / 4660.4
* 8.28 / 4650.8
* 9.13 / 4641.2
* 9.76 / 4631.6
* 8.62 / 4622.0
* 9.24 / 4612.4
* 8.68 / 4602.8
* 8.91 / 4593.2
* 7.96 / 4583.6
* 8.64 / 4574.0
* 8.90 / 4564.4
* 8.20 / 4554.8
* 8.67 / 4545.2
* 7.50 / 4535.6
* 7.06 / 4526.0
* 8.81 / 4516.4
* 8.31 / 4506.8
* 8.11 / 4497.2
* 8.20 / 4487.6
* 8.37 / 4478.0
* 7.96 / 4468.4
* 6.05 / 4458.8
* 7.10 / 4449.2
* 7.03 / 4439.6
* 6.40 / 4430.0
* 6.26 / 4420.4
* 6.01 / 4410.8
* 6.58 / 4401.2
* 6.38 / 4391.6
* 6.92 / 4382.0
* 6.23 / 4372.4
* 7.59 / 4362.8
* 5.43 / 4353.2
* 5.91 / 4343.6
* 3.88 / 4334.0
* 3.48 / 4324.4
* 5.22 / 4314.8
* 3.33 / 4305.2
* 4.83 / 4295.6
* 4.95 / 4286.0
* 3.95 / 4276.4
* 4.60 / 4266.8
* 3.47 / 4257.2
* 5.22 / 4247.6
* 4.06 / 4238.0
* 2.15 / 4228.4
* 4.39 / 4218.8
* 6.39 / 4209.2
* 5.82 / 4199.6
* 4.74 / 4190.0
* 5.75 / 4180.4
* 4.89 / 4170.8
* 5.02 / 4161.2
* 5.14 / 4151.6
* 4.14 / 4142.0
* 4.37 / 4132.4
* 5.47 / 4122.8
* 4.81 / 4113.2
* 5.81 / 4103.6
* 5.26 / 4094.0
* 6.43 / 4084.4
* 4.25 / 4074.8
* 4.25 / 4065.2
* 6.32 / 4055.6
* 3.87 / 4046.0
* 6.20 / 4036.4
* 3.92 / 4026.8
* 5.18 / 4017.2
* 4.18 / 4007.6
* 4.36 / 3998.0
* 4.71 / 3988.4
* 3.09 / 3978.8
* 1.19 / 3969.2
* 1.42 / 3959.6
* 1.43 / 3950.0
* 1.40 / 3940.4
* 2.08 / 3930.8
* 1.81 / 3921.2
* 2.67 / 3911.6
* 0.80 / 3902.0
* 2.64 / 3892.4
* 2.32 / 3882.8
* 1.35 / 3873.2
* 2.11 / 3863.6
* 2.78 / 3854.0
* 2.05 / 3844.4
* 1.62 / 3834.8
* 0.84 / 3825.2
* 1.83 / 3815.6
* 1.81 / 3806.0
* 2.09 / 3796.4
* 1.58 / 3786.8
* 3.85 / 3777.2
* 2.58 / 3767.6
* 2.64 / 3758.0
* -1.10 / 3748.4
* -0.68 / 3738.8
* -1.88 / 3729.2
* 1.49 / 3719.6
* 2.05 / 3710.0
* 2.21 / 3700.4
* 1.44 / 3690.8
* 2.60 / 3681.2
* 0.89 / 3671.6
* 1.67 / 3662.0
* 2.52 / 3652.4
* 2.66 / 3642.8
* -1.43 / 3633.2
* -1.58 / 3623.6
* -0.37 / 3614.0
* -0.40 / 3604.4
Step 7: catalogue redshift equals 0.000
